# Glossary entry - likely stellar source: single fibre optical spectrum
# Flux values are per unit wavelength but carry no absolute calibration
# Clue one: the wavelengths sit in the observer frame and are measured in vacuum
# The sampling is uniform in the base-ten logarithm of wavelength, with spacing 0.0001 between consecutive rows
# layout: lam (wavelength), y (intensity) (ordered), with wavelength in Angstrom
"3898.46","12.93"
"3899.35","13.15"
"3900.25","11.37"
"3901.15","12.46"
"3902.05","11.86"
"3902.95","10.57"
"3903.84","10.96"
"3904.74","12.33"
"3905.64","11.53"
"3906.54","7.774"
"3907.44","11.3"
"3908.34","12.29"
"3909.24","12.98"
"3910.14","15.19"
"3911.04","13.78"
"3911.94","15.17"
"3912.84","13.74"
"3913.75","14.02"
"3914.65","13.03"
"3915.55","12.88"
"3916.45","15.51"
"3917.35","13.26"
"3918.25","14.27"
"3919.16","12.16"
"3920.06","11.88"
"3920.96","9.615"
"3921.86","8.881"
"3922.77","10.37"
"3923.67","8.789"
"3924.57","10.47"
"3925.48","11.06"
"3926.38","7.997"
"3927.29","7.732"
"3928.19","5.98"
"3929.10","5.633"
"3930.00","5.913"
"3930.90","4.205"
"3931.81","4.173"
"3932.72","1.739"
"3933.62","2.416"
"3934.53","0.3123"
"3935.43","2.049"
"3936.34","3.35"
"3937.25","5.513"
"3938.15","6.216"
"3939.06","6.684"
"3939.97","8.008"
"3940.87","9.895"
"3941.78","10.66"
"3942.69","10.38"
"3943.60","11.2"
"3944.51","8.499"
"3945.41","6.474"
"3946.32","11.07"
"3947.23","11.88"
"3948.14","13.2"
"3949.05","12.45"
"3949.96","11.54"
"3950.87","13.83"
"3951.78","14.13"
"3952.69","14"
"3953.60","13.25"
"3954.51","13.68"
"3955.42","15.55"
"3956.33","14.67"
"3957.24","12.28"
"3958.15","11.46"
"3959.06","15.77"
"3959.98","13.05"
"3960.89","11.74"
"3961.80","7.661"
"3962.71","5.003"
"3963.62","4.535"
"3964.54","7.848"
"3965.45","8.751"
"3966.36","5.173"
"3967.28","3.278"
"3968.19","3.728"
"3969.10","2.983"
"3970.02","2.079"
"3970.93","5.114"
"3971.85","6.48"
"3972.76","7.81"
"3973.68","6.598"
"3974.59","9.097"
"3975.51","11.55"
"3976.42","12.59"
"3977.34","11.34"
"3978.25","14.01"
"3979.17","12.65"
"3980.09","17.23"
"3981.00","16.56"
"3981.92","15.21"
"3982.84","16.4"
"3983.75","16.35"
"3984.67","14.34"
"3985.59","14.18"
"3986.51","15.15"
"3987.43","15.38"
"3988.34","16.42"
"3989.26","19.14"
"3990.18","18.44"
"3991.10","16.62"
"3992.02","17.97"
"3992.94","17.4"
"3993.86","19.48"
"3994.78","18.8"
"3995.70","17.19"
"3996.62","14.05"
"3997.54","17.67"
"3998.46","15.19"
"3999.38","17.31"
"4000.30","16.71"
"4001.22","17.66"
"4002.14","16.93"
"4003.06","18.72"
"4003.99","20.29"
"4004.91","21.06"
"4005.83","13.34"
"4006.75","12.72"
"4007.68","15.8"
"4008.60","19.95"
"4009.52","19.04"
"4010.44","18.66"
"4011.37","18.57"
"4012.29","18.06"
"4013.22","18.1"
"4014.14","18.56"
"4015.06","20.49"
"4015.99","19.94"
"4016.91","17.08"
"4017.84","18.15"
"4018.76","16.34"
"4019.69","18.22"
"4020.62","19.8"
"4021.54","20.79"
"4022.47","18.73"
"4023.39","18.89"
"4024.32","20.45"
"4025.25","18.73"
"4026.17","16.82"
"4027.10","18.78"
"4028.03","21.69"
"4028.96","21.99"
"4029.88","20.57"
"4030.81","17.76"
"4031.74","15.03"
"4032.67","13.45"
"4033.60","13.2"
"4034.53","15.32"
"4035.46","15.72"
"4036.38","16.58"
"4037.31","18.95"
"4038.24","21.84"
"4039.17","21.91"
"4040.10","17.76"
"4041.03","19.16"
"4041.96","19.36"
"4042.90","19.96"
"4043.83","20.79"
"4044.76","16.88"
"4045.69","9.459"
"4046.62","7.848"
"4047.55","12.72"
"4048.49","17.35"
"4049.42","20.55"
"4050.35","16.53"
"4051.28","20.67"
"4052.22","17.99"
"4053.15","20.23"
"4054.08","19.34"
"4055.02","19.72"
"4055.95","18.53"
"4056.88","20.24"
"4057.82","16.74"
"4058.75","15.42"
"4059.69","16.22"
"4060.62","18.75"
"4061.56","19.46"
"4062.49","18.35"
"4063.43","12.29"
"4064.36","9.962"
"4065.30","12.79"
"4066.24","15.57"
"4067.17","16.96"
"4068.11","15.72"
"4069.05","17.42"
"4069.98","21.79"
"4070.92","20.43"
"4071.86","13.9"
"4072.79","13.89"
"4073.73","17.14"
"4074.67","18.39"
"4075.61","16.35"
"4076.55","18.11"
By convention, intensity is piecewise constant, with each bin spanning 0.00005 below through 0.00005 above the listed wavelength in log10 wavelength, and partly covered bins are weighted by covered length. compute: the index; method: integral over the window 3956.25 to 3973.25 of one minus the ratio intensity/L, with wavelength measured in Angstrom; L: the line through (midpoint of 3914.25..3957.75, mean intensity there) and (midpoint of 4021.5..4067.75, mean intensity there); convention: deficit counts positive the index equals 5.6 Angstrom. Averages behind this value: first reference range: 9.56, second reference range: 17.5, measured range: 7.71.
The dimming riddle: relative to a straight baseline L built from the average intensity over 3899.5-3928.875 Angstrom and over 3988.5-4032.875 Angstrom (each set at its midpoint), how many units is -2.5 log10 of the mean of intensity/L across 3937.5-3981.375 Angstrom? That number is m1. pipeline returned 0.40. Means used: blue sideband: 11.6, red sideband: 18.1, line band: 10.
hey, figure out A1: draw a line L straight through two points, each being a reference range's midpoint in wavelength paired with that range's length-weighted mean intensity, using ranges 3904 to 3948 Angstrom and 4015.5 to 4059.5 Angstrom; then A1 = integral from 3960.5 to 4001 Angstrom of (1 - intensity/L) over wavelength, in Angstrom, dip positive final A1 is 4.3 Angstrom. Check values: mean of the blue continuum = 9.41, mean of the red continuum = 17.9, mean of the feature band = 12.4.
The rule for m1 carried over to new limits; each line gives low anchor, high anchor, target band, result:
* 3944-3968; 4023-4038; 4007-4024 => -0.14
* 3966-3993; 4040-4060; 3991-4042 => -0.22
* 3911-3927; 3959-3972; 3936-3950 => -0.01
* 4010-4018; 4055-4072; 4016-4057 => -0.01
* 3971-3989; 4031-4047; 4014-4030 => -0.22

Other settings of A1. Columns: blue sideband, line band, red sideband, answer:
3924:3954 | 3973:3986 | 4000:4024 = 0.5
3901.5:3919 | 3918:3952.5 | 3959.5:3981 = 7.6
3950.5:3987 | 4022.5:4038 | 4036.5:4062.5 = -1.5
